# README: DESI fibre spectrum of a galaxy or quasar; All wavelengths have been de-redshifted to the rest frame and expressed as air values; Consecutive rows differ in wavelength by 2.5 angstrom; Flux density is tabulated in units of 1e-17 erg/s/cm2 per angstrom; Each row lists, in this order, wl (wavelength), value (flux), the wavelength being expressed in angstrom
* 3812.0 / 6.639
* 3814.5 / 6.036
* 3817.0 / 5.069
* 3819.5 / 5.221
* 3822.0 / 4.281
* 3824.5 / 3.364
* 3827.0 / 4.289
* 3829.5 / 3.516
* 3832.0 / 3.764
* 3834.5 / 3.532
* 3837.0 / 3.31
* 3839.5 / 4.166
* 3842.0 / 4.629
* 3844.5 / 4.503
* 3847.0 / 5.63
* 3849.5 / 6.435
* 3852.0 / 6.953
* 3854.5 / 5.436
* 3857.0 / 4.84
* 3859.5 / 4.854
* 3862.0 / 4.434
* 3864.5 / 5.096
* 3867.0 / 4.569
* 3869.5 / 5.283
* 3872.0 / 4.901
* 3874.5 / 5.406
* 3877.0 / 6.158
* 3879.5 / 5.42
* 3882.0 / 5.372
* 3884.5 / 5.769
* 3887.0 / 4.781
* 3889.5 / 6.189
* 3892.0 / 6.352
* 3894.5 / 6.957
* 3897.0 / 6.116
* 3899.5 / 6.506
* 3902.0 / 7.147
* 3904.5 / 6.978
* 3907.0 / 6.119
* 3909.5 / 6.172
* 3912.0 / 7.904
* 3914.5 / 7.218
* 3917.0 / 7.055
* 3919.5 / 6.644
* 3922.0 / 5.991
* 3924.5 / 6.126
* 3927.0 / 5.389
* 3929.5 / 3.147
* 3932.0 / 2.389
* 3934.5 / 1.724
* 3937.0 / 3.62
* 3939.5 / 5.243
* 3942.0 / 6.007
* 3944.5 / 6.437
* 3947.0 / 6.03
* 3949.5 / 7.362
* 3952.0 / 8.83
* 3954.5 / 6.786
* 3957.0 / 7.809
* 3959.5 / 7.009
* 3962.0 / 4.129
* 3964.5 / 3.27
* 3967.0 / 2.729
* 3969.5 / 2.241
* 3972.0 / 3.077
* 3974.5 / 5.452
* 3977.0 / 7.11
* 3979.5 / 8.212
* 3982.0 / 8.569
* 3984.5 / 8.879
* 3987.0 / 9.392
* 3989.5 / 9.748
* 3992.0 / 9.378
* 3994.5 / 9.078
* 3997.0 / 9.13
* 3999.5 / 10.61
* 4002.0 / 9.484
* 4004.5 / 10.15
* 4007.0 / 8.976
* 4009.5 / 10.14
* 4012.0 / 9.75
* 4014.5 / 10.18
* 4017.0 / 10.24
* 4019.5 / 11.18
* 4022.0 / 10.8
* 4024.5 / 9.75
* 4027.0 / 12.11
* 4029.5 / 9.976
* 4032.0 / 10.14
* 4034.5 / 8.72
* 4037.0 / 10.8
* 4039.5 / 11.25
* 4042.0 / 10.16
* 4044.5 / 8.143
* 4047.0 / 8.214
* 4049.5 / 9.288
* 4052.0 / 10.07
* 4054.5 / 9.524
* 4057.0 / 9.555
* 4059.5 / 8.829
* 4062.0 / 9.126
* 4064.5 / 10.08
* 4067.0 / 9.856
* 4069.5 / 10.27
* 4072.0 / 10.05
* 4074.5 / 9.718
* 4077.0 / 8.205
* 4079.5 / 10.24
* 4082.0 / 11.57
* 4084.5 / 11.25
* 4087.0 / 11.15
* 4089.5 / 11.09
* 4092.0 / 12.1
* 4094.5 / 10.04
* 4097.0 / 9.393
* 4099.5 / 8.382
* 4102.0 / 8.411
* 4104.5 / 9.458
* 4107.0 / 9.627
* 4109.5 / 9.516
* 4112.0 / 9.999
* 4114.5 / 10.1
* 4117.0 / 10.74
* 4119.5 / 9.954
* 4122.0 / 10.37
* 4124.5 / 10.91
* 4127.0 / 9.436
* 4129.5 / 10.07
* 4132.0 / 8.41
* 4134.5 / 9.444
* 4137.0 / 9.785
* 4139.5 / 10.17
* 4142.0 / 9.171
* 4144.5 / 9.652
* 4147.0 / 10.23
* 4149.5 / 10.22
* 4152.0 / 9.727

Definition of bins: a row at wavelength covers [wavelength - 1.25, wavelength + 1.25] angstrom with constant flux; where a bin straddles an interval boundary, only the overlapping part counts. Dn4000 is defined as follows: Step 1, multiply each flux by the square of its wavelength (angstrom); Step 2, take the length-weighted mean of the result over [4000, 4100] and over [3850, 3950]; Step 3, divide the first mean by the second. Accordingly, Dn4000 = 1.9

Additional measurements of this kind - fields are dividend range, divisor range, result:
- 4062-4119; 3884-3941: 1.92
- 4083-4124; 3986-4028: 1.06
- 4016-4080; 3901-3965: 1.77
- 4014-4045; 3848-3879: 2.09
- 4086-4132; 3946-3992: 1.63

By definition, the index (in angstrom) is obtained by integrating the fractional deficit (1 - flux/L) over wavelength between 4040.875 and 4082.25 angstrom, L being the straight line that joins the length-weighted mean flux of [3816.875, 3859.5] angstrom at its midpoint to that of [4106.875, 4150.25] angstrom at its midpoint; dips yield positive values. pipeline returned -4.1 angstrom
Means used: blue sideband 4.64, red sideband 9.88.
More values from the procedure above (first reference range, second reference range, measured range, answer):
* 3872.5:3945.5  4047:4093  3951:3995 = 4.6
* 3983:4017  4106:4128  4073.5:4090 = -0.8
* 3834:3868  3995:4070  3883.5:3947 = 7.9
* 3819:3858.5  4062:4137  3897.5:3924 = -2.8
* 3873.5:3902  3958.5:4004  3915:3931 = 1.6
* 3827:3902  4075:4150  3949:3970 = 4.1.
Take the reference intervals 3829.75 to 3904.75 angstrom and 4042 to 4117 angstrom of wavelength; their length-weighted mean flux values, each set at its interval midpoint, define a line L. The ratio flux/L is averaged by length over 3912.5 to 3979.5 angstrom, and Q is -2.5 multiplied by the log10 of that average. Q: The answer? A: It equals 0.27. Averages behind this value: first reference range 5.34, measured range 5.42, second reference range 9.79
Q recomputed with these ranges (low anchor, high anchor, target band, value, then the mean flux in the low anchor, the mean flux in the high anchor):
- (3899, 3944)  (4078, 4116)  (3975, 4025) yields -0.23 mag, 5.63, 10.1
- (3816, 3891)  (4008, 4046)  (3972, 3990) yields 0.14 mag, 4.91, 10.2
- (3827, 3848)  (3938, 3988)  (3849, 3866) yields -0.21 mag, 4.12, 6.2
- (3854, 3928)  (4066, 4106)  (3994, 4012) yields -0.17 mag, 5.91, 10.1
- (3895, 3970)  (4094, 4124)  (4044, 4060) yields -0.09 mag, 5.72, 9.69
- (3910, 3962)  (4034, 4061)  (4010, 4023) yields -0.22 mag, 5.9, 9.52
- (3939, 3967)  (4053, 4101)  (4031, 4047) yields -0.11 mag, 6.13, 10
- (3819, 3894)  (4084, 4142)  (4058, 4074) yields -0.08 mag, 4.97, 9.96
